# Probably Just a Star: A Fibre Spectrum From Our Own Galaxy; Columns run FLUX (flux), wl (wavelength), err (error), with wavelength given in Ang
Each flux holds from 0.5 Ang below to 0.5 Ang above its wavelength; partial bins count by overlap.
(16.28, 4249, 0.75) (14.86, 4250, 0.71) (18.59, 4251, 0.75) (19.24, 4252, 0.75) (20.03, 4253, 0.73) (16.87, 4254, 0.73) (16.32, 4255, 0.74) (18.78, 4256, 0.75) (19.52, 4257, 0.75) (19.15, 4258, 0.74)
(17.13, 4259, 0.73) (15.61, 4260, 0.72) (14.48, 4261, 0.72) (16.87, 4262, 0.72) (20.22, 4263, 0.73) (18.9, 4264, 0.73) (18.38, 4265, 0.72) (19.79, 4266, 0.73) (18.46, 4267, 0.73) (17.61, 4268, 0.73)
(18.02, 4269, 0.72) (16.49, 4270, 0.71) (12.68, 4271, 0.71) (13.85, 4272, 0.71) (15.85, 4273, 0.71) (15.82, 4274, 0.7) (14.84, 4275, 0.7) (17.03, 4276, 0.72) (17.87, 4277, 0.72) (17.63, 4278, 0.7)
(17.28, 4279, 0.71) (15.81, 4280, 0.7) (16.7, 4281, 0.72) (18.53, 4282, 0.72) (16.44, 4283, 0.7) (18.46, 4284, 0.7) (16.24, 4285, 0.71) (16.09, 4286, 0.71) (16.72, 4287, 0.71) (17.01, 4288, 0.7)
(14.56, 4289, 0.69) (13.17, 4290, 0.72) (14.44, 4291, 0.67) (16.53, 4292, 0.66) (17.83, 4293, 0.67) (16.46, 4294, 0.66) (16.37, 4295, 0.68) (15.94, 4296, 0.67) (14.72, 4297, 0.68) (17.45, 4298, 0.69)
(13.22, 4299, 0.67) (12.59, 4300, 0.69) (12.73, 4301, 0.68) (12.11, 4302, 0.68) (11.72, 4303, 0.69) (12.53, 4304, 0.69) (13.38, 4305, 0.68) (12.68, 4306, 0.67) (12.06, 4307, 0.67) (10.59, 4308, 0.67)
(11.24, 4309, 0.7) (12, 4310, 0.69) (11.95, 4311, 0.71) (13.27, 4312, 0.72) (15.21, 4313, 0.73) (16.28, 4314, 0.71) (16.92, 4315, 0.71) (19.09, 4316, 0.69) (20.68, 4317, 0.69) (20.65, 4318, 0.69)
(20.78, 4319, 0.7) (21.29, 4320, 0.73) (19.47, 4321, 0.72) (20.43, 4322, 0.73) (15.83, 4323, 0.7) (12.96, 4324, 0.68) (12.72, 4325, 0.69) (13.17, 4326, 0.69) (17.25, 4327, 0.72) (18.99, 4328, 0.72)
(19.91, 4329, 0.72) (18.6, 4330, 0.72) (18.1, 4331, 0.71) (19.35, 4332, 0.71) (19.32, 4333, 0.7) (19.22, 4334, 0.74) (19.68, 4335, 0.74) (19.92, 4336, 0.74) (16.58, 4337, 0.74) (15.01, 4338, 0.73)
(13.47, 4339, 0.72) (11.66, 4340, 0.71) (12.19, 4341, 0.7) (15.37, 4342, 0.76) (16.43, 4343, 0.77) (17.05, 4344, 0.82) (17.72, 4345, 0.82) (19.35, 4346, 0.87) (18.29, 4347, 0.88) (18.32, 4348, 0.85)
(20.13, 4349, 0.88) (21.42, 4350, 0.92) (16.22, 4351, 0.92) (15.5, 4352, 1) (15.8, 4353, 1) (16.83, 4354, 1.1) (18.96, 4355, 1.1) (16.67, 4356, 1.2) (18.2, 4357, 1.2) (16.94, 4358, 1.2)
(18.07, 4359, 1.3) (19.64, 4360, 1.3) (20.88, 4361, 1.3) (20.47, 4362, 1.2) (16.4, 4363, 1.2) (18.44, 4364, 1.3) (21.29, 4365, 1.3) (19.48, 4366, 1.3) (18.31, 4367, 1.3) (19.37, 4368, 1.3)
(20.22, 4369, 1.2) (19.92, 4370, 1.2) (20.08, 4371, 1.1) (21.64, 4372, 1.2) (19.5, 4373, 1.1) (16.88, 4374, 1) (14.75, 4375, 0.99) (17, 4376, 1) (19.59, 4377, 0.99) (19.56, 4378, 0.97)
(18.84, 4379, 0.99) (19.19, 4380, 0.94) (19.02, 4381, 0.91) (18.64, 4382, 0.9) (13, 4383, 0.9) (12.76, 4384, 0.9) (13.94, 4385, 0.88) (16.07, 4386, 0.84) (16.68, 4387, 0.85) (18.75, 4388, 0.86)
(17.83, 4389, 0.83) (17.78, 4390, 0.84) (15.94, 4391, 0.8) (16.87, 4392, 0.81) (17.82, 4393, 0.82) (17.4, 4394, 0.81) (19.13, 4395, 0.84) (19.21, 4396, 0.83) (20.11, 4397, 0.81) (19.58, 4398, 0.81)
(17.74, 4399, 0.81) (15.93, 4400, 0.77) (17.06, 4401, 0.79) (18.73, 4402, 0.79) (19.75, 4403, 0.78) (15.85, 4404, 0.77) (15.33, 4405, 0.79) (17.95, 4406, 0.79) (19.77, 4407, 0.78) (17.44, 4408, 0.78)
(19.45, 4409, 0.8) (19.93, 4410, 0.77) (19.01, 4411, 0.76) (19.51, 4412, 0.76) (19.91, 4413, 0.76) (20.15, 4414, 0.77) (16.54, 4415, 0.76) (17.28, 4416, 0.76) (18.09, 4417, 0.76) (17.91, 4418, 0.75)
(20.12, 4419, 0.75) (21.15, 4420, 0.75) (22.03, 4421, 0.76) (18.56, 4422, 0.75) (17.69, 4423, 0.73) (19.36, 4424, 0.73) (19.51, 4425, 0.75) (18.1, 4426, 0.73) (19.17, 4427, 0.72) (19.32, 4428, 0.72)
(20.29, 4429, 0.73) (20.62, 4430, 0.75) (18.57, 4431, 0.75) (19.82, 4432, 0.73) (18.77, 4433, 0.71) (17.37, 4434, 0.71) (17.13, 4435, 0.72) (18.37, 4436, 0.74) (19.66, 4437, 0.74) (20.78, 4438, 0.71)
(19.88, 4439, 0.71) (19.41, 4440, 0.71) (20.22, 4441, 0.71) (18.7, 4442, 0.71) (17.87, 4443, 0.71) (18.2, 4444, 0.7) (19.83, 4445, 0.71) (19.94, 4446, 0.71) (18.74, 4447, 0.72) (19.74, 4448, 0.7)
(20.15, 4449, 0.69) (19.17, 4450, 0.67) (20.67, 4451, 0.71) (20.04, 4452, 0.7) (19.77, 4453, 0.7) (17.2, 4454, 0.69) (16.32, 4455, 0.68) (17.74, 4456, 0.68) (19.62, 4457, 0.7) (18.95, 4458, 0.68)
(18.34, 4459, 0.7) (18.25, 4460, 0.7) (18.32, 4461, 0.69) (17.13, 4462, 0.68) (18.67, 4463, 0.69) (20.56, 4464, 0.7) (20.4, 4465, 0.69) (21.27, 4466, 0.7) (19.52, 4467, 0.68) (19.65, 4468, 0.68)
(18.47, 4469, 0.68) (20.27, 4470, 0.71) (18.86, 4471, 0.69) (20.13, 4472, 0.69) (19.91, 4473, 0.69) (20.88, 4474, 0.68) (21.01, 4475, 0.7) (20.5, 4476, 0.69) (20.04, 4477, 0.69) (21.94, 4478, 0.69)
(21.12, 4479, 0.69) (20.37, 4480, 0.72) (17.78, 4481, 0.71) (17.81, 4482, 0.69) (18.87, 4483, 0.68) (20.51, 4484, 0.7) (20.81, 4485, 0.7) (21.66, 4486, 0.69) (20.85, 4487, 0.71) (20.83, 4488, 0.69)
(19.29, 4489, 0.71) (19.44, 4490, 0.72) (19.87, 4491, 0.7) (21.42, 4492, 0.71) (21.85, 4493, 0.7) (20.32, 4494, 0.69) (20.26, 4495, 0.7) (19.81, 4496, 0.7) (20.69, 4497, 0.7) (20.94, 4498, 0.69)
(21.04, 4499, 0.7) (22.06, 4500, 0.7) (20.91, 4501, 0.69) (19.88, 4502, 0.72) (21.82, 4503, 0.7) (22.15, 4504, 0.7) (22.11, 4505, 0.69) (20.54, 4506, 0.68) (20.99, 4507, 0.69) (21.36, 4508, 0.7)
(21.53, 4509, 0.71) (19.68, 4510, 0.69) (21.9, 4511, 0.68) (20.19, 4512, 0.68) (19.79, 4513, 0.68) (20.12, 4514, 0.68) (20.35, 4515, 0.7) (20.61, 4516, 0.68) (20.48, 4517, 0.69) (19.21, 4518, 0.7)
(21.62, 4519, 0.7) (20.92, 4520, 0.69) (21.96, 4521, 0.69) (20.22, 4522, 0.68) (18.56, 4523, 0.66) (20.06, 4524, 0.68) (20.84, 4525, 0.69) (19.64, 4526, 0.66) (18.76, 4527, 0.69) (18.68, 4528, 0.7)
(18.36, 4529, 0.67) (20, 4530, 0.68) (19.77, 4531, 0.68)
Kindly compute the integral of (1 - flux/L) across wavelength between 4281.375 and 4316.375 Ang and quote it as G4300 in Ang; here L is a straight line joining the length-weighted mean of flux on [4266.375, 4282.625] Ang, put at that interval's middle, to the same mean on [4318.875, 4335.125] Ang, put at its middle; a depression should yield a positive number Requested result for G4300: 5.0 Ang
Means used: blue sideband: 16.6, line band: 14.7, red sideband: 18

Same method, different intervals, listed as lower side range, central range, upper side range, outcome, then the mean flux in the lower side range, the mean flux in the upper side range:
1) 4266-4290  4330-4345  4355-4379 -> 1.1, 16.5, 18.8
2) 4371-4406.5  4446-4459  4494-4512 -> 0.3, 17.6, 21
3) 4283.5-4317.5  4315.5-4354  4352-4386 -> -2.7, 14.8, 18.1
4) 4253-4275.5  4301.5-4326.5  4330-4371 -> 3.5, 17.1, 17.9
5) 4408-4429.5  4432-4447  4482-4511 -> 0.4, 19.2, 20.7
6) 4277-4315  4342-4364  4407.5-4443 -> -1.7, 14.9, 19.1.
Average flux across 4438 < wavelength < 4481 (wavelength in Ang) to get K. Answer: 19.5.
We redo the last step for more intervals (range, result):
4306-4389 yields 17.3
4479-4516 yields 20.6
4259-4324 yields 16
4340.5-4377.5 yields 18.2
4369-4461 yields 18.5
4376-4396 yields 17.3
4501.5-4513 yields 21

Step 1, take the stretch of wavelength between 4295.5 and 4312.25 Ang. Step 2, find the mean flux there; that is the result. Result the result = 12.9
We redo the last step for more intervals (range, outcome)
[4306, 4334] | 16.6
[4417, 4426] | 19.4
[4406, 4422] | 19.2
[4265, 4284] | 16.8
